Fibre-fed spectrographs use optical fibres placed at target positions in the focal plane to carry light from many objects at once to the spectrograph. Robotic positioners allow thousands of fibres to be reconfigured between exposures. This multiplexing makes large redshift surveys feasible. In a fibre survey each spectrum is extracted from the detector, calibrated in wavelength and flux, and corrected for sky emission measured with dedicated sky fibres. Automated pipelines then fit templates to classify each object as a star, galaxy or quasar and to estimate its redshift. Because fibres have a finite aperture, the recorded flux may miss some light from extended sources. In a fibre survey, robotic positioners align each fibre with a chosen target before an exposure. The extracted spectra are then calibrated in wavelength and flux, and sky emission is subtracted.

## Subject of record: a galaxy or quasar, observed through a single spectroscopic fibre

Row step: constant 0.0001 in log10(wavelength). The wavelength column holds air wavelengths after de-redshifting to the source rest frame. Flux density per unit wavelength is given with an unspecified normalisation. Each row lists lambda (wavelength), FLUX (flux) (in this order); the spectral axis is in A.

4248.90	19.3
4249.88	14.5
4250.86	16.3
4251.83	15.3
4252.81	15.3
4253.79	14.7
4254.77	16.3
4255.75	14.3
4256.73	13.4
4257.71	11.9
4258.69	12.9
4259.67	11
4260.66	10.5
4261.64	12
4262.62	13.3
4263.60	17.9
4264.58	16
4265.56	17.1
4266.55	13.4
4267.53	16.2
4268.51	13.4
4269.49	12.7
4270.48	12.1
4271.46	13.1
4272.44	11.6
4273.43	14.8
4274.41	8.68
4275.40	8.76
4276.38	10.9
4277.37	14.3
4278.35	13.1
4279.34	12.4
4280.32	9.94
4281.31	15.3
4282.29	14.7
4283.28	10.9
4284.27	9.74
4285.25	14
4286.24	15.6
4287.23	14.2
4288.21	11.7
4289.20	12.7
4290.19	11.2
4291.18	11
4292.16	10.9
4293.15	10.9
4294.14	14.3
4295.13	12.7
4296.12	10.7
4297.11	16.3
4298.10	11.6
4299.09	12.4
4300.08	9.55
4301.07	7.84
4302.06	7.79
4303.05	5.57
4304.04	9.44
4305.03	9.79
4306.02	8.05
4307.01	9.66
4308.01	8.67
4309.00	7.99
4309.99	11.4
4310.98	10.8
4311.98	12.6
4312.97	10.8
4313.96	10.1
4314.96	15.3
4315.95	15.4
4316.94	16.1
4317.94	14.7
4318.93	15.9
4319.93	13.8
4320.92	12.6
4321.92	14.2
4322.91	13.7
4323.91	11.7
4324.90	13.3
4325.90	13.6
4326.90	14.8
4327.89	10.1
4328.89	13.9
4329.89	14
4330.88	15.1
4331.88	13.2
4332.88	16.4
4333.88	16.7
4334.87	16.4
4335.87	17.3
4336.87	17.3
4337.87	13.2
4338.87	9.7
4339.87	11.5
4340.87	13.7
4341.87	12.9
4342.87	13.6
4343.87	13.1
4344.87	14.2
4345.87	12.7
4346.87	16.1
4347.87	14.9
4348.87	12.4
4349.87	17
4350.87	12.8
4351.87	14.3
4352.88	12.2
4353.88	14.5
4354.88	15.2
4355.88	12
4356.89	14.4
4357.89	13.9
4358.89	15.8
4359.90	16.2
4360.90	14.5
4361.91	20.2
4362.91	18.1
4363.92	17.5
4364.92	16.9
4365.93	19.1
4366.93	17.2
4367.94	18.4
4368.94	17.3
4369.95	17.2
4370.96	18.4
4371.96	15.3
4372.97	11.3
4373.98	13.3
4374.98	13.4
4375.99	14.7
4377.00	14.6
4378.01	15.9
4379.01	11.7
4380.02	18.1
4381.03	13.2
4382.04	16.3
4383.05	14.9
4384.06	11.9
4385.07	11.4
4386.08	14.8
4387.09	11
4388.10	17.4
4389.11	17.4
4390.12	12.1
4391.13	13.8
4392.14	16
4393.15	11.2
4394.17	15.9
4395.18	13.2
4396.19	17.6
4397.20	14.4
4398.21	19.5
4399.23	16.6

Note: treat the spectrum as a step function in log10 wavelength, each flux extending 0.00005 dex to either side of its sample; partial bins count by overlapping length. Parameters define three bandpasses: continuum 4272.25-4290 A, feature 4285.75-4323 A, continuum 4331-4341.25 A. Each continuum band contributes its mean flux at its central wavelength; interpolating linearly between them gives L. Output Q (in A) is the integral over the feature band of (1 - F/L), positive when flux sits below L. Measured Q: 4.3 A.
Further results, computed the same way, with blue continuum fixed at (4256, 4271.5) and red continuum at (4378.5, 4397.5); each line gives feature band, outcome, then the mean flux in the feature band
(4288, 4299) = 1.2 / 12.2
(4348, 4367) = -1.7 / 15.4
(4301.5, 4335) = 3.6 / 12.4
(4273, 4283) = 1.0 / 12.2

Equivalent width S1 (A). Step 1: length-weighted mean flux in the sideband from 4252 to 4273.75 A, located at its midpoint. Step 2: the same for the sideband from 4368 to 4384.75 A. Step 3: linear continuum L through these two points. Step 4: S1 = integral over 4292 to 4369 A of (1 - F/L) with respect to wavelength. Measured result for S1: 5.4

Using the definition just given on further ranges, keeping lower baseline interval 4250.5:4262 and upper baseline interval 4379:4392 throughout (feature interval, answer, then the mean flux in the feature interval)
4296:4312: 4.57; 9.91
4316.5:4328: 0.13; 13.8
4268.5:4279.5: 1.32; 12.1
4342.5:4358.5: 0.17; 14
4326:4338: -0.73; 14.9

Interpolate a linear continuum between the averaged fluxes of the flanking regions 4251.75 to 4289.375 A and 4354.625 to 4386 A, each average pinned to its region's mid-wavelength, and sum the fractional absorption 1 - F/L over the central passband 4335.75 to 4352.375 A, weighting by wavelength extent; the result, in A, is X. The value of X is 1.1 A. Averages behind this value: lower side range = 13.2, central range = 13.8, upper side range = 15.4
